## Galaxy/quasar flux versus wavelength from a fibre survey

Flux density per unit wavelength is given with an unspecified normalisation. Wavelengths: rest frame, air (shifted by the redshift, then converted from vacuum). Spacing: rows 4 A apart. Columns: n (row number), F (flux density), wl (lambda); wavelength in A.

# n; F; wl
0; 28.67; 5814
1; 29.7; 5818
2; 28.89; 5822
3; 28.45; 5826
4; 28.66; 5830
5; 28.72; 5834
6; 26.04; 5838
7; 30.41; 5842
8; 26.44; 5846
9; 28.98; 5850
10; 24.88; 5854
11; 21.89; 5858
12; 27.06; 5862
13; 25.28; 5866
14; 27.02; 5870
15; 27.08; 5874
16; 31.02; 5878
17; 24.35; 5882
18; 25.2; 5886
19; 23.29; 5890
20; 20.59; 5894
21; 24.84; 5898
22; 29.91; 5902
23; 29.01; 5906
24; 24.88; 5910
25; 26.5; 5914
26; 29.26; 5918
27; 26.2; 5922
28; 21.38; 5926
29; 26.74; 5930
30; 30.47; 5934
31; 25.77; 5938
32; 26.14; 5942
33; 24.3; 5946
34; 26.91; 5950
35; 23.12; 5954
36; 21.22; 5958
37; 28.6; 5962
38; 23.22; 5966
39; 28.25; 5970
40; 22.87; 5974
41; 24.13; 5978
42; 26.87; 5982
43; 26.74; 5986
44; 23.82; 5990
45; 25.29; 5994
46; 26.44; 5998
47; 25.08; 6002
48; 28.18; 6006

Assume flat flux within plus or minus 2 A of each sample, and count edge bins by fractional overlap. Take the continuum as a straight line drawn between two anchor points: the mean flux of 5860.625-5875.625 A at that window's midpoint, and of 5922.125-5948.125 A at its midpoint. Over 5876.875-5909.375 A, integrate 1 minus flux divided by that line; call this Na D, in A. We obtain 0.6 A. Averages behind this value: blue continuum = 26.6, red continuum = 25.8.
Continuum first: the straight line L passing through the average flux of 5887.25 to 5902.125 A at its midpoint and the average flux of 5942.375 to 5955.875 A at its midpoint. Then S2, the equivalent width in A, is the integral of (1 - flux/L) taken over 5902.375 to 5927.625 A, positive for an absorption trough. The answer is -2.23 A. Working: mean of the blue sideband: 24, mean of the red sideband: 25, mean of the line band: 26.5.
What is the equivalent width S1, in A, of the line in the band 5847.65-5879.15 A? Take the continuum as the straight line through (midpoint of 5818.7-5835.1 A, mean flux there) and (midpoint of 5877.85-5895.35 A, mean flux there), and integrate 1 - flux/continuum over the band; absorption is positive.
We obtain -0.6 A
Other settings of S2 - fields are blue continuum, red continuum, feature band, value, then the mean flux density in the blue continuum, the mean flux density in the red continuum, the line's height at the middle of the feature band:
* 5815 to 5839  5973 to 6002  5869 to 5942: 1.67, 28.5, 25.2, 26.9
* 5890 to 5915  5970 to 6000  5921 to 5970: 0.19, 25.7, 25.4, 25.5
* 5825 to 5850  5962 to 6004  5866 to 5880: -0.22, 28.2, 25.4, 27.5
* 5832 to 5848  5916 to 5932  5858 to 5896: 2.21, 27.9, 25.9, 27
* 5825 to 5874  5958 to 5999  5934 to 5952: -0.33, 27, 25.4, 25.8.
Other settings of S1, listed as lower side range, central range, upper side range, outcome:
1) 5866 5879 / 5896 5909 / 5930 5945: -0.1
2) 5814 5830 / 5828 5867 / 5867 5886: 1.6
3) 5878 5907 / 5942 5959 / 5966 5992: 0.7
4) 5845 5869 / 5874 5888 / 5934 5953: -0.5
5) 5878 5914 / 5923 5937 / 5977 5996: -0.3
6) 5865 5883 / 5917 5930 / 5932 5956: 0.5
